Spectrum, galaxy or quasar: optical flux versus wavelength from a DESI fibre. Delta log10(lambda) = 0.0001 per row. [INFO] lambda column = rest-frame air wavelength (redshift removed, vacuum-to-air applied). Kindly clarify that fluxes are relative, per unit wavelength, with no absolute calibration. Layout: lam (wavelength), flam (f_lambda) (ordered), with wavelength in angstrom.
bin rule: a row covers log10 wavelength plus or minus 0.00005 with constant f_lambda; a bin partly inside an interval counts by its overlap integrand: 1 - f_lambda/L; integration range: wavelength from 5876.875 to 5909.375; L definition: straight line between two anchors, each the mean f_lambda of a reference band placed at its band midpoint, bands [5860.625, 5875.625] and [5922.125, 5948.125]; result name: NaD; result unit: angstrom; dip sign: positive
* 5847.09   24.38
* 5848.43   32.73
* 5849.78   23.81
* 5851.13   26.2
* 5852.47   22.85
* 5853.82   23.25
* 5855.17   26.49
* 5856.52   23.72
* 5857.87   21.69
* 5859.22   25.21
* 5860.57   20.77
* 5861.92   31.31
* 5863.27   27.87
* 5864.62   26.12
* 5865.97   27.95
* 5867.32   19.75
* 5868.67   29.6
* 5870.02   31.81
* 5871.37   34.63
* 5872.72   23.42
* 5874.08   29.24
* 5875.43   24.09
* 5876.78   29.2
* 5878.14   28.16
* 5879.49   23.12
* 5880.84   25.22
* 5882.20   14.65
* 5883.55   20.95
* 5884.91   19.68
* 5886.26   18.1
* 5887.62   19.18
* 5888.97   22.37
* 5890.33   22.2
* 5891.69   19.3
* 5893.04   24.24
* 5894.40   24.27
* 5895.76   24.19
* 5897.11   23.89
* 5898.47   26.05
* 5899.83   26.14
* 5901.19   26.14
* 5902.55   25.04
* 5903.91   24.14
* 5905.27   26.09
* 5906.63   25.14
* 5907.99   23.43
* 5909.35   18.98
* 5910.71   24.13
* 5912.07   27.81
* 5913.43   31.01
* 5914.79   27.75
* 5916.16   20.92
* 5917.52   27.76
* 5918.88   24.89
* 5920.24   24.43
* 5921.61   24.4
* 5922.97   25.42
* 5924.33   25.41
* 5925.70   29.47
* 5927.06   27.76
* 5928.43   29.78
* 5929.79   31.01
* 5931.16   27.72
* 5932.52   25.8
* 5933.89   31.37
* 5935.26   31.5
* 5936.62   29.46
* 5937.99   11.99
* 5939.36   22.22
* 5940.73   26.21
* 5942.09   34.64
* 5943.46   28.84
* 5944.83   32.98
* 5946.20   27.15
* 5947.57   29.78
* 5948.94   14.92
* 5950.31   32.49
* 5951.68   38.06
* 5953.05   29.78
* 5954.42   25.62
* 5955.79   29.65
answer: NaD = 5.34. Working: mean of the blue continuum 27.6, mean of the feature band 23.1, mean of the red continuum 27.8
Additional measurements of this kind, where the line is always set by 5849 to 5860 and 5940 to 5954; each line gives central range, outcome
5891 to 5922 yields 2.7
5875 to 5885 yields 0.9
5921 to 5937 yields 0.1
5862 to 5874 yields -1.4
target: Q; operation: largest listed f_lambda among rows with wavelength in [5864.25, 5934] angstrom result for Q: 34.63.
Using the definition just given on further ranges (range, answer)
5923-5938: 31.5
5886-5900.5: 26.14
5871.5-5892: 29.24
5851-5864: 31.31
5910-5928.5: 31.01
